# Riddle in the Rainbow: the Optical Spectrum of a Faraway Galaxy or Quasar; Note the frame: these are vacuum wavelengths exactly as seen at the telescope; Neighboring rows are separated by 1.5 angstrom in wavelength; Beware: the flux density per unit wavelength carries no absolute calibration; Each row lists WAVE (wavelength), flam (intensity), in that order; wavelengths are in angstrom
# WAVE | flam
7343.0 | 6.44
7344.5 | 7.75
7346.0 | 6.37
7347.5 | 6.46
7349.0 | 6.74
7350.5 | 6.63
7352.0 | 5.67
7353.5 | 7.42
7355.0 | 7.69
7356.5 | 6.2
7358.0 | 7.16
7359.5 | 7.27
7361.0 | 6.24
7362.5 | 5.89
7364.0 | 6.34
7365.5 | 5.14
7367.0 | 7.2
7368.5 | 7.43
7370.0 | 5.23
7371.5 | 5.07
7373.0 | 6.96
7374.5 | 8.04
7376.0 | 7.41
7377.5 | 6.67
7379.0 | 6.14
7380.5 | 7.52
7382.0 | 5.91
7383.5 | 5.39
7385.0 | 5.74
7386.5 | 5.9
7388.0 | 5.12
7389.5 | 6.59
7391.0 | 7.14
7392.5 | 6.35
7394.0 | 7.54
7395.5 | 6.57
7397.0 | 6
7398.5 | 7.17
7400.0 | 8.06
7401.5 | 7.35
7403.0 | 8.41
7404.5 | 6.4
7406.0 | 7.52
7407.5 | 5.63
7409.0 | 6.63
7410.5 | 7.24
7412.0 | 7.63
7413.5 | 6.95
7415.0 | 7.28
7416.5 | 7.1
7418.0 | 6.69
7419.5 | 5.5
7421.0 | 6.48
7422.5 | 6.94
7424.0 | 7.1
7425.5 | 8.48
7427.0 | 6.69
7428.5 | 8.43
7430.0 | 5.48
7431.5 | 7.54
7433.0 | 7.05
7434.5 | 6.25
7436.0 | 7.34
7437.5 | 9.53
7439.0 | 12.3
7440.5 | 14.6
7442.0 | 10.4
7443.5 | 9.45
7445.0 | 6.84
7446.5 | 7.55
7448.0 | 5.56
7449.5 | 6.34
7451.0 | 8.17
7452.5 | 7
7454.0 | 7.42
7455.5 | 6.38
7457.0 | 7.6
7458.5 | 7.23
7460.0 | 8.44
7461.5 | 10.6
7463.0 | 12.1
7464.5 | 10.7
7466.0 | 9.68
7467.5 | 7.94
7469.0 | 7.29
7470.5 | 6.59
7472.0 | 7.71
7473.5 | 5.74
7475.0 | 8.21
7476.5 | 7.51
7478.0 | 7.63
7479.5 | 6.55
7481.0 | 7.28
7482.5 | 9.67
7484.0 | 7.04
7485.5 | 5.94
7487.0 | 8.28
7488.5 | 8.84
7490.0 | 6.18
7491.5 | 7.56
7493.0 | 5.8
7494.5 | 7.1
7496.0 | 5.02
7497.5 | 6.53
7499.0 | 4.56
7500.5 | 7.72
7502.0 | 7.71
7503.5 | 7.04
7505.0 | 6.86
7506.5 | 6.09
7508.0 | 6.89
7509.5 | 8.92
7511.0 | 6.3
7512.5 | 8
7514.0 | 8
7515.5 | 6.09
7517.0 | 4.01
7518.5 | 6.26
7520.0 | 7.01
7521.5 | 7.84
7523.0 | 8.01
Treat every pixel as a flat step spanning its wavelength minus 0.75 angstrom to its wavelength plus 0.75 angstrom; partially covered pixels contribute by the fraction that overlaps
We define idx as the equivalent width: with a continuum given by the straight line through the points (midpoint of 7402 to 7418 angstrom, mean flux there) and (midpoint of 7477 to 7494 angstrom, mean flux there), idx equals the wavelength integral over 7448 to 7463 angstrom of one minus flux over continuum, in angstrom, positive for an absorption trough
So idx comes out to -1.2 angstrom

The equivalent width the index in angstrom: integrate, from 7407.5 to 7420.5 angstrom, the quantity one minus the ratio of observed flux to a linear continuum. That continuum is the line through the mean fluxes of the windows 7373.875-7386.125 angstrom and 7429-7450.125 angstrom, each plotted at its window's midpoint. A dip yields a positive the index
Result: 1.3 angstrom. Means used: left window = 6.57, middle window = 6.8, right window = 8.32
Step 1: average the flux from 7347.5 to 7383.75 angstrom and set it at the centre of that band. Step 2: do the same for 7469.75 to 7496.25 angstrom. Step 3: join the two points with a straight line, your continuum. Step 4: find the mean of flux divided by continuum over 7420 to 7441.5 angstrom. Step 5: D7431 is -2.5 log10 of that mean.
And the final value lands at -0.178 mag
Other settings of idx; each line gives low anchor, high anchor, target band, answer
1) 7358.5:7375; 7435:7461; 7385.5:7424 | 2.73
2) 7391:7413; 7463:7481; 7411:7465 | -3.22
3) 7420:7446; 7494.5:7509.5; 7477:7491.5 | -0.90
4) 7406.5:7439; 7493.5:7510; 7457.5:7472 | -4.04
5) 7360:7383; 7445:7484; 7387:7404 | -0.20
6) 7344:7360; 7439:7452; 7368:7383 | 1.48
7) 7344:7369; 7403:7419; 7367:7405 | 0.93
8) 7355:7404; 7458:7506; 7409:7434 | -0.01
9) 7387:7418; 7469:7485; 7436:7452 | -4.01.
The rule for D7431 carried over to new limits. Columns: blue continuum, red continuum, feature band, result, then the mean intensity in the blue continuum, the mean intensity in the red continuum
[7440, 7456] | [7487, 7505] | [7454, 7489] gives -0.079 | 8.08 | 6.8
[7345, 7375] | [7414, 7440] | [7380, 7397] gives 0.105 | 6.56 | 7.49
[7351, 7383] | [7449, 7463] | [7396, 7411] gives 0.018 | 6.59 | 7.95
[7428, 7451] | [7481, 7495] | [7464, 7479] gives -0.018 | 8.3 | 7.38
